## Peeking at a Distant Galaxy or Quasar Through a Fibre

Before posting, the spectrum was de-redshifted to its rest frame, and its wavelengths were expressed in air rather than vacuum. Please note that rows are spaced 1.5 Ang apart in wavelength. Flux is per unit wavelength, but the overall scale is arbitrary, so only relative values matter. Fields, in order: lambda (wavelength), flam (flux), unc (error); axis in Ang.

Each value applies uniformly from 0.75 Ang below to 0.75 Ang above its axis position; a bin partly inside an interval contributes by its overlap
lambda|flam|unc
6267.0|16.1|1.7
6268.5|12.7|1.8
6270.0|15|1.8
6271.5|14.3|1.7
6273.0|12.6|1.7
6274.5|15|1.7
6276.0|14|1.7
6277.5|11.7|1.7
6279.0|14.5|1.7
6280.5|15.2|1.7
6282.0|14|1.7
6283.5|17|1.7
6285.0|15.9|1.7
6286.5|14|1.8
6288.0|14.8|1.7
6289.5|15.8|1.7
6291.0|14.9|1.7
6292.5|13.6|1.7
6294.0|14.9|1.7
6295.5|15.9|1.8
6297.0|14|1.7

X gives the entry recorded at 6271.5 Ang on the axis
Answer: 14.3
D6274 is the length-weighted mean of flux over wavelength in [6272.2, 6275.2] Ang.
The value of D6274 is 13.8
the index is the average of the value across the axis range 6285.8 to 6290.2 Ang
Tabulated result 14.9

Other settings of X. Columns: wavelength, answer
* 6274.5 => 15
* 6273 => 12.6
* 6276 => 14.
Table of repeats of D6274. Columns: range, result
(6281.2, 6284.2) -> 15.5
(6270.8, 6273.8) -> 13.5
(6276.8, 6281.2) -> 13.8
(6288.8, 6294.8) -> 14.8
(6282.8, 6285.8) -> 16.4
